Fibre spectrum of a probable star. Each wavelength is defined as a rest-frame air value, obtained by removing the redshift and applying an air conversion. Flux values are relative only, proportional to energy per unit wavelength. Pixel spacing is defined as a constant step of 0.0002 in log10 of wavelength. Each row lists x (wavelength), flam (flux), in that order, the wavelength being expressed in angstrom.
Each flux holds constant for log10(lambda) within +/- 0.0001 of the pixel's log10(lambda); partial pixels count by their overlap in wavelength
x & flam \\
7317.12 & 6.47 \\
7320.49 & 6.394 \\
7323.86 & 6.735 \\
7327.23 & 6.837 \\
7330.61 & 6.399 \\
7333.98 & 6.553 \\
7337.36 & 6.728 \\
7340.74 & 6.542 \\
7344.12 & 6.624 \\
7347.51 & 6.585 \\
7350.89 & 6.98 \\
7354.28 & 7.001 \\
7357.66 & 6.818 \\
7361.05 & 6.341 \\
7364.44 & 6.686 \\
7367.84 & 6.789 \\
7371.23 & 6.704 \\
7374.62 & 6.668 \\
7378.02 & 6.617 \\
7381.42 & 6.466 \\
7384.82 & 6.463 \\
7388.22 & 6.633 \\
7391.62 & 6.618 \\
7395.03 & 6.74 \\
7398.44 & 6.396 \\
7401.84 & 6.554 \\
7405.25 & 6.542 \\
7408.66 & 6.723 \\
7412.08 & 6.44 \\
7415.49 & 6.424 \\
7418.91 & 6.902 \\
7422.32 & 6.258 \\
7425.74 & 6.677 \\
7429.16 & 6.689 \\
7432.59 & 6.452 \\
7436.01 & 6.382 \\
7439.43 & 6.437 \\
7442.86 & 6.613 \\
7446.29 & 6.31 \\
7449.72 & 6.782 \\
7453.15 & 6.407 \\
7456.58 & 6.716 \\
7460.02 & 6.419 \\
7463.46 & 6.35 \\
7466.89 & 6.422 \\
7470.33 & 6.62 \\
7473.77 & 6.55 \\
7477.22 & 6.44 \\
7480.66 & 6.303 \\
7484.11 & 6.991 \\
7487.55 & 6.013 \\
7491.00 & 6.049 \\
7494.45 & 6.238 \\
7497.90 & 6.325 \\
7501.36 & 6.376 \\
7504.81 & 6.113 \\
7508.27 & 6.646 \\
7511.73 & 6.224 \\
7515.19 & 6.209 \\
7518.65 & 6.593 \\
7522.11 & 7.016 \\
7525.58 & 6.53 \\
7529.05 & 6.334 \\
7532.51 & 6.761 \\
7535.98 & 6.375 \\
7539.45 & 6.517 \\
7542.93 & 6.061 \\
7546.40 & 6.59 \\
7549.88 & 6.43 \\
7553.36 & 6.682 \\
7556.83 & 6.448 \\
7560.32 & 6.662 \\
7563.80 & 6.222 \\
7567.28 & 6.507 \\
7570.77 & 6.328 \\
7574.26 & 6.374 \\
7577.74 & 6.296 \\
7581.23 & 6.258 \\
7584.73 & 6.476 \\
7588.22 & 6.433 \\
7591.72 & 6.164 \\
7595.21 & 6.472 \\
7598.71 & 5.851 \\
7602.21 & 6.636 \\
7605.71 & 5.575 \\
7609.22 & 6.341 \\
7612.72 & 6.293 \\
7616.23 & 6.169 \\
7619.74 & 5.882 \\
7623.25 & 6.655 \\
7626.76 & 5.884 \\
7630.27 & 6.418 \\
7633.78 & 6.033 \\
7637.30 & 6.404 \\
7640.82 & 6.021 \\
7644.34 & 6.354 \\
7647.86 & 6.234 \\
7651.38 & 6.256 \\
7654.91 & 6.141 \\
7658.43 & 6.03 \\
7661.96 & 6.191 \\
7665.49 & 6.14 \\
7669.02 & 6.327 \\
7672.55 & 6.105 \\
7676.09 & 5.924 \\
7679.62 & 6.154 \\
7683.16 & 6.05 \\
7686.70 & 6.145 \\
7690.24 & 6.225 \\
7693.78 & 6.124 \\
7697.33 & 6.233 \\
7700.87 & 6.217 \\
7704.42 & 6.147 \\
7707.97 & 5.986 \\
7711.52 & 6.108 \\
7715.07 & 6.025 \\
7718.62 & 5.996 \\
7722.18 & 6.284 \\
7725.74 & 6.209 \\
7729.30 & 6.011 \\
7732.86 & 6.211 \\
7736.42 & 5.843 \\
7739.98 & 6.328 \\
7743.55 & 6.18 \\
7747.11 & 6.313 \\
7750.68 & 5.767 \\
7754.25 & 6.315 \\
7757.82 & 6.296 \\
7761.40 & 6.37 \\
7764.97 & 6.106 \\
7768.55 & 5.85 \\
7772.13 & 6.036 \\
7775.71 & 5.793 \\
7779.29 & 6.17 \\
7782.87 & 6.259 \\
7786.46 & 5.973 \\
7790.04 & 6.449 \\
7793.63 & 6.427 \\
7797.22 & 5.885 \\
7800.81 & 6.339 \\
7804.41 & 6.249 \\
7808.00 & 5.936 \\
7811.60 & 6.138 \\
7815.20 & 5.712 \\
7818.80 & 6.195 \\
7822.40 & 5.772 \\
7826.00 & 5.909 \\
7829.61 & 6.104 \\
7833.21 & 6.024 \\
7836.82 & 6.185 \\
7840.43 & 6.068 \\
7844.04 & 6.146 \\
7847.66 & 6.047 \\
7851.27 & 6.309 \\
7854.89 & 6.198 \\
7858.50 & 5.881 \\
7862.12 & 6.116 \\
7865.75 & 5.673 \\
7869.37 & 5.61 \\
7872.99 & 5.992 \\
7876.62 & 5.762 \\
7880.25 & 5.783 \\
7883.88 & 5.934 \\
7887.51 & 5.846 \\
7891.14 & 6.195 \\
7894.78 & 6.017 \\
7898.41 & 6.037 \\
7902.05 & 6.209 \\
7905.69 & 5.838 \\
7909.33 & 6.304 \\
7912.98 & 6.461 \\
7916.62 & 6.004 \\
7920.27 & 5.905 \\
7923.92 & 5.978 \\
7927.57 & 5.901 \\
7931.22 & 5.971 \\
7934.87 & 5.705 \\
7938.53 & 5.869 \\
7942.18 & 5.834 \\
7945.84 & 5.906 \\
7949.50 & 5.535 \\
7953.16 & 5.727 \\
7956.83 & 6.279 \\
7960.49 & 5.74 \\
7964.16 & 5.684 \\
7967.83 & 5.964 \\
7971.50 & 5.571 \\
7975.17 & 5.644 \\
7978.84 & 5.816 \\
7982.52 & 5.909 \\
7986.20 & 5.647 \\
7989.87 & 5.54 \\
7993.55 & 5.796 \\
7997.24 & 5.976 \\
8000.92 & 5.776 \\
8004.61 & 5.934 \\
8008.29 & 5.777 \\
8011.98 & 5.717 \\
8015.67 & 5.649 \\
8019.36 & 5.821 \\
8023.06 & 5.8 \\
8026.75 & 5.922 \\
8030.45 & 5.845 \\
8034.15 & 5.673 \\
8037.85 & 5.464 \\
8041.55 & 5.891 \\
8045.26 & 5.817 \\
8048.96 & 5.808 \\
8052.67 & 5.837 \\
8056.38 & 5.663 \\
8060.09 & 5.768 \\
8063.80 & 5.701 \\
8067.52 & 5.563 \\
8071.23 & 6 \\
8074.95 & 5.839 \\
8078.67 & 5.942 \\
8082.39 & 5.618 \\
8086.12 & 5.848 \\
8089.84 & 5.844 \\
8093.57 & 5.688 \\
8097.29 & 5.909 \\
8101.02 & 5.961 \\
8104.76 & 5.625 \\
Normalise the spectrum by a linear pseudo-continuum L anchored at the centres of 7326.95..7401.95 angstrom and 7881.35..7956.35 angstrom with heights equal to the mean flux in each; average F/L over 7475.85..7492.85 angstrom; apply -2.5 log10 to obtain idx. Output 0.02 mag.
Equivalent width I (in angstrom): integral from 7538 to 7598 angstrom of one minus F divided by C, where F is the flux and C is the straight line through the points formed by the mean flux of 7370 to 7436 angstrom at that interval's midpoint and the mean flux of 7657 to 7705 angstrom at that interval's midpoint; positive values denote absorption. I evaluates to -0.8 angstrom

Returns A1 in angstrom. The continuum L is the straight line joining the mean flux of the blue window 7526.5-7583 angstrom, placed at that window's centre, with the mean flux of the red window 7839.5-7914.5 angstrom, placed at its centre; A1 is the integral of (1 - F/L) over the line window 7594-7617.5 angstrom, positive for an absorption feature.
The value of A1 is 0.7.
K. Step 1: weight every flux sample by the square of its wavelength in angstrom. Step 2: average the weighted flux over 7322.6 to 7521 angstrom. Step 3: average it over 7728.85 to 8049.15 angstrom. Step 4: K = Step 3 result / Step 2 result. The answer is 1.0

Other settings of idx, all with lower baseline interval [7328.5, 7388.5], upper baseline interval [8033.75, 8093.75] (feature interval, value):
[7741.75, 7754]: 0.008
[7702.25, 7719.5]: 0.026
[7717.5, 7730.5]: 0.010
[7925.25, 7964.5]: 0.014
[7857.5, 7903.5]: 0.013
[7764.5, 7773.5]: 0.028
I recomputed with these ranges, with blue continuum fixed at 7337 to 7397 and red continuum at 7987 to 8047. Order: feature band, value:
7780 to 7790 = -0.15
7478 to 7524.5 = 0.60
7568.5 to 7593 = 0.12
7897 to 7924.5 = -0.83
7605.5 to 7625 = 0.39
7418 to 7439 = 0.13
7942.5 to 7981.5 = 0.38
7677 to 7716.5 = 0.55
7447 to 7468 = 0.10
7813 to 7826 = 0.30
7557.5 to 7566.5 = -0.07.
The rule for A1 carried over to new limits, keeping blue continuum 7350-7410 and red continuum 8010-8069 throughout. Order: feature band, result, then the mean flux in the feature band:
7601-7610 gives 0.3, 6.14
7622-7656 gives 0.3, 6.24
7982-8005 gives 0.1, 5.78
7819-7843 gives 0.0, 6.03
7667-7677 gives 0.2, 6.13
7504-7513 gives 0.2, 6.35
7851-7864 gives -0.2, 6.1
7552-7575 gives -0.2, 6.46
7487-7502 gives 0.7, 6.2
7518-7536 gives -0.5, 6.62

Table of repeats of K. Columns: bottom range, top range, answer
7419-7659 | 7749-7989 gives 1.02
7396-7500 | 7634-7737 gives 1.01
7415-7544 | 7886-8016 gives 1.03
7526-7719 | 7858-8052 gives 1.02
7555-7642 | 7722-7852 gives 1.02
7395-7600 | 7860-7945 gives 1.03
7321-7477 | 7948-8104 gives 1.03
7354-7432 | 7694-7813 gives 1.02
